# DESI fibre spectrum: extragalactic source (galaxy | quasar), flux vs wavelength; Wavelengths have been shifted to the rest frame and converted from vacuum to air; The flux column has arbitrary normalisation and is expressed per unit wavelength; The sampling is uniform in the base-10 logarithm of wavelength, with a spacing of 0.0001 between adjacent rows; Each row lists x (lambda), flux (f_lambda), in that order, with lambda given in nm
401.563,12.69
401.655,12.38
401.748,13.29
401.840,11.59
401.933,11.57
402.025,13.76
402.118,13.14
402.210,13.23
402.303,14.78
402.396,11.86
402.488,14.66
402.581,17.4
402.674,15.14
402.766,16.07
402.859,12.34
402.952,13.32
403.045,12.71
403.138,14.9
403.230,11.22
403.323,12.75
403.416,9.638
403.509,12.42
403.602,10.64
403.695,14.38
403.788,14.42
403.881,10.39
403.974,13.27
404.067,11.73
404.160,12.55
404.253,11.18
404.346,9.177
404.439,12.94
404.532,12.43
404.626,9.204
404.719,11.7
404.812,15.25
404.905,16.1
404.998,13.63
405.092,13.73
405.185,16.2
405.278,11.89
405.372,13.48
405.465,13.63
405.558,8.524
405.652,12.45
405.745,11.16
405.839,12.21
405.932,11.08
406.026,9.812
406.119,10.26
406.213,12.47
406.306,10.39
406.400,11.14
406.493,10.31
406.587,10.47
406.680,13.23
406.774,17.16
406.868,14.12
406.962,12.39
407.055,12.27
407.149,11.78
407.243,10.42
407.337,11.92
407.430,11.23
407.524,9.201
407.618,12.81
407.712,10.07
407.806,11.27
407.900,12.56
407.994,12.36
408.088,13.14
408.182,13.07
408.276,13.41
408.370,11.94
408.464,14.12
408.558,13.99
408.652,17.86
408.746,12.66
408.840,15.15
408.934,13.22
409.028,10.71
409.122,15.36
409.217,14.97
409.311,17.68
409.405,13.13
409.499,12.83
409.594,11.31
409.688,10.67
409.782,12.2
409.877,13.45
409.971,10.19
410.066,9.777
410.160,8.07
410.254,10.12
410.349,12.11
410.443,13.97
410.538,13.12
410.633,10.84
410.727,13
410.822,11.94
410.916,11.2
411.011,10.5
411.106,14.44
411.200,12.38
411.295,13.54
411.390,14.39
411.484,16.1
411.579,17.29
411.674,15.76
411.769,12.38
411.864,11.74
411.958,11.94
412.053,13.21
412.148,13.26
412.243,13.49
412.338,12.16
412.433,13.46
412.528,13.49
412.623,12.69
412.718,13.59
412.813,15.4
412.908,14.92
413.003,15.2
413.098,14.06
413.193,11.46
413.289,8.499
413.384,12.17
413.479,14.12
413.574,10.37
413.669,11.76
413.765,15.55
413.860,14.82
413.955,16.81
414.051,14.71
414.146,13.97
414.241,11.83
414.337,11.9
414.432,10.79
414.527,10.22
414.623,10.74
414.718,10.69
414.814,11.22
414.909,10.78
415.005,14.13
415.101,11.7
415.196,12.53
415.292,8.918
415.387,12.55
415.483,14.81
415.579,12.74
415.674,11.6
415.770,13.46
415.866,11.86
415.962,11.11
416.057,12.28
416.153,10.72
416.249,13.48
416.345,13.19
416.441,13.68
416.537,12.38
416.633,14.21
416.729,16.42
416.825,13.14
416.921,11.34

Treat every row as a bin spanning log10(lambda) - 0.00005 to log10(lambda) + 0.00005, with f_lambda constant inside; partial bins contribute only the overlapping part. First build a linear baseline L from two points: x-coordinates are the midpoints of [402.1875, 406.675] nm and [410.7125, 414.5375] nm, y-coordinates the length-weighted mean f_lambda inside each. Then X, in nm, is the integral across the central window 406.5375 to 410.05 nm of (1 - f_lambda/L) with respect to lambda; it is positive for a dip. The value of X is 0.01 nm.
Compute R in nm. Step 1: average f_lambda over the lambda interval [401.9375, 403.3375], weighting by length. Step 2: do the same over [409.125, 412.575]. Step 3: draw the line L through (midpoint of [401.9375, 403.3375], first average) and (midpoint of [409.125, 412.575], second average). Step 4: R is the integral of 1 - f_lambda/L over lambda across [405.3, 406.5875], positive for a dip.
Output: 0.20 nm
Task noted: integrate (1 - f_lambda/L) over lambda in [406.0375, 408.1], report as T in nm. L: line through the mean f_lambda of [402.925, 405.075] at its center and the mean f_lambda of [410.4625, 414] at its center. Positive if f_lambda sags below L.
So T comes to 0.15 nm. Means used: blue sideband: 12.4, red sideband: 13.3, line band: 11.8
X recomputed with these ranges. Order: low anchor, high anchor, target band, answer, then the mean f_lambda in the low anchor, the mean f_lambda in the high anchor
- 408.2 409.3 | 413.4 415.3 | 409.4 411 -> 0.241 nm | 14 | 12.4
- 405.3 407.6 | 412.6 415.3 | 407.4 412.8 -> -0.292 nm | 11.7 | 12.7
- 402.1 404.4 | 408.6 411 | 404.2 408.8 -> 0.156 nm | 12.9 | 12.6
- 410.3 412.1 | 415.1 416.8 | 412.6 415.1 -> 0.024 nm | 13.1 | 12.7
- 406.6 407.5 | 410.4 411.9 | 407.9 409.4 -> -0.124 nm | 12.6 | 13.3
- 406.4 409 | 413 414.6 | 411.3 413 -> -0.155 nm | 12.6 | 12.7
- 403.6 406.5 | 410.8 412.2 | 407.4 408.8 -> 0.007 nm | 12.2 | 13.4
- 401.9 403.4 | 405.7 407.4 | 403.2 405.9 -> 0.077 nm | 13.6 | 11.8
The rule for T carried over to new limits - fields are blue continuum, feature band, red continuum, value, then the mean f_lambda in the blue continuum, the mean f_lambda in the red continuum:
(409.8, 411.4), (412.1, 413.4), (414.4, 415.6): -0.15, 11.9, 11.7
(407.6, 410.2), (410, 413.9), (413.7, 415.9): -0.07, 12.8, 12.5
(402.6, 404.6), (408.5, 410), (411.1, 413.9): -0.04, 12.6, 13.4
